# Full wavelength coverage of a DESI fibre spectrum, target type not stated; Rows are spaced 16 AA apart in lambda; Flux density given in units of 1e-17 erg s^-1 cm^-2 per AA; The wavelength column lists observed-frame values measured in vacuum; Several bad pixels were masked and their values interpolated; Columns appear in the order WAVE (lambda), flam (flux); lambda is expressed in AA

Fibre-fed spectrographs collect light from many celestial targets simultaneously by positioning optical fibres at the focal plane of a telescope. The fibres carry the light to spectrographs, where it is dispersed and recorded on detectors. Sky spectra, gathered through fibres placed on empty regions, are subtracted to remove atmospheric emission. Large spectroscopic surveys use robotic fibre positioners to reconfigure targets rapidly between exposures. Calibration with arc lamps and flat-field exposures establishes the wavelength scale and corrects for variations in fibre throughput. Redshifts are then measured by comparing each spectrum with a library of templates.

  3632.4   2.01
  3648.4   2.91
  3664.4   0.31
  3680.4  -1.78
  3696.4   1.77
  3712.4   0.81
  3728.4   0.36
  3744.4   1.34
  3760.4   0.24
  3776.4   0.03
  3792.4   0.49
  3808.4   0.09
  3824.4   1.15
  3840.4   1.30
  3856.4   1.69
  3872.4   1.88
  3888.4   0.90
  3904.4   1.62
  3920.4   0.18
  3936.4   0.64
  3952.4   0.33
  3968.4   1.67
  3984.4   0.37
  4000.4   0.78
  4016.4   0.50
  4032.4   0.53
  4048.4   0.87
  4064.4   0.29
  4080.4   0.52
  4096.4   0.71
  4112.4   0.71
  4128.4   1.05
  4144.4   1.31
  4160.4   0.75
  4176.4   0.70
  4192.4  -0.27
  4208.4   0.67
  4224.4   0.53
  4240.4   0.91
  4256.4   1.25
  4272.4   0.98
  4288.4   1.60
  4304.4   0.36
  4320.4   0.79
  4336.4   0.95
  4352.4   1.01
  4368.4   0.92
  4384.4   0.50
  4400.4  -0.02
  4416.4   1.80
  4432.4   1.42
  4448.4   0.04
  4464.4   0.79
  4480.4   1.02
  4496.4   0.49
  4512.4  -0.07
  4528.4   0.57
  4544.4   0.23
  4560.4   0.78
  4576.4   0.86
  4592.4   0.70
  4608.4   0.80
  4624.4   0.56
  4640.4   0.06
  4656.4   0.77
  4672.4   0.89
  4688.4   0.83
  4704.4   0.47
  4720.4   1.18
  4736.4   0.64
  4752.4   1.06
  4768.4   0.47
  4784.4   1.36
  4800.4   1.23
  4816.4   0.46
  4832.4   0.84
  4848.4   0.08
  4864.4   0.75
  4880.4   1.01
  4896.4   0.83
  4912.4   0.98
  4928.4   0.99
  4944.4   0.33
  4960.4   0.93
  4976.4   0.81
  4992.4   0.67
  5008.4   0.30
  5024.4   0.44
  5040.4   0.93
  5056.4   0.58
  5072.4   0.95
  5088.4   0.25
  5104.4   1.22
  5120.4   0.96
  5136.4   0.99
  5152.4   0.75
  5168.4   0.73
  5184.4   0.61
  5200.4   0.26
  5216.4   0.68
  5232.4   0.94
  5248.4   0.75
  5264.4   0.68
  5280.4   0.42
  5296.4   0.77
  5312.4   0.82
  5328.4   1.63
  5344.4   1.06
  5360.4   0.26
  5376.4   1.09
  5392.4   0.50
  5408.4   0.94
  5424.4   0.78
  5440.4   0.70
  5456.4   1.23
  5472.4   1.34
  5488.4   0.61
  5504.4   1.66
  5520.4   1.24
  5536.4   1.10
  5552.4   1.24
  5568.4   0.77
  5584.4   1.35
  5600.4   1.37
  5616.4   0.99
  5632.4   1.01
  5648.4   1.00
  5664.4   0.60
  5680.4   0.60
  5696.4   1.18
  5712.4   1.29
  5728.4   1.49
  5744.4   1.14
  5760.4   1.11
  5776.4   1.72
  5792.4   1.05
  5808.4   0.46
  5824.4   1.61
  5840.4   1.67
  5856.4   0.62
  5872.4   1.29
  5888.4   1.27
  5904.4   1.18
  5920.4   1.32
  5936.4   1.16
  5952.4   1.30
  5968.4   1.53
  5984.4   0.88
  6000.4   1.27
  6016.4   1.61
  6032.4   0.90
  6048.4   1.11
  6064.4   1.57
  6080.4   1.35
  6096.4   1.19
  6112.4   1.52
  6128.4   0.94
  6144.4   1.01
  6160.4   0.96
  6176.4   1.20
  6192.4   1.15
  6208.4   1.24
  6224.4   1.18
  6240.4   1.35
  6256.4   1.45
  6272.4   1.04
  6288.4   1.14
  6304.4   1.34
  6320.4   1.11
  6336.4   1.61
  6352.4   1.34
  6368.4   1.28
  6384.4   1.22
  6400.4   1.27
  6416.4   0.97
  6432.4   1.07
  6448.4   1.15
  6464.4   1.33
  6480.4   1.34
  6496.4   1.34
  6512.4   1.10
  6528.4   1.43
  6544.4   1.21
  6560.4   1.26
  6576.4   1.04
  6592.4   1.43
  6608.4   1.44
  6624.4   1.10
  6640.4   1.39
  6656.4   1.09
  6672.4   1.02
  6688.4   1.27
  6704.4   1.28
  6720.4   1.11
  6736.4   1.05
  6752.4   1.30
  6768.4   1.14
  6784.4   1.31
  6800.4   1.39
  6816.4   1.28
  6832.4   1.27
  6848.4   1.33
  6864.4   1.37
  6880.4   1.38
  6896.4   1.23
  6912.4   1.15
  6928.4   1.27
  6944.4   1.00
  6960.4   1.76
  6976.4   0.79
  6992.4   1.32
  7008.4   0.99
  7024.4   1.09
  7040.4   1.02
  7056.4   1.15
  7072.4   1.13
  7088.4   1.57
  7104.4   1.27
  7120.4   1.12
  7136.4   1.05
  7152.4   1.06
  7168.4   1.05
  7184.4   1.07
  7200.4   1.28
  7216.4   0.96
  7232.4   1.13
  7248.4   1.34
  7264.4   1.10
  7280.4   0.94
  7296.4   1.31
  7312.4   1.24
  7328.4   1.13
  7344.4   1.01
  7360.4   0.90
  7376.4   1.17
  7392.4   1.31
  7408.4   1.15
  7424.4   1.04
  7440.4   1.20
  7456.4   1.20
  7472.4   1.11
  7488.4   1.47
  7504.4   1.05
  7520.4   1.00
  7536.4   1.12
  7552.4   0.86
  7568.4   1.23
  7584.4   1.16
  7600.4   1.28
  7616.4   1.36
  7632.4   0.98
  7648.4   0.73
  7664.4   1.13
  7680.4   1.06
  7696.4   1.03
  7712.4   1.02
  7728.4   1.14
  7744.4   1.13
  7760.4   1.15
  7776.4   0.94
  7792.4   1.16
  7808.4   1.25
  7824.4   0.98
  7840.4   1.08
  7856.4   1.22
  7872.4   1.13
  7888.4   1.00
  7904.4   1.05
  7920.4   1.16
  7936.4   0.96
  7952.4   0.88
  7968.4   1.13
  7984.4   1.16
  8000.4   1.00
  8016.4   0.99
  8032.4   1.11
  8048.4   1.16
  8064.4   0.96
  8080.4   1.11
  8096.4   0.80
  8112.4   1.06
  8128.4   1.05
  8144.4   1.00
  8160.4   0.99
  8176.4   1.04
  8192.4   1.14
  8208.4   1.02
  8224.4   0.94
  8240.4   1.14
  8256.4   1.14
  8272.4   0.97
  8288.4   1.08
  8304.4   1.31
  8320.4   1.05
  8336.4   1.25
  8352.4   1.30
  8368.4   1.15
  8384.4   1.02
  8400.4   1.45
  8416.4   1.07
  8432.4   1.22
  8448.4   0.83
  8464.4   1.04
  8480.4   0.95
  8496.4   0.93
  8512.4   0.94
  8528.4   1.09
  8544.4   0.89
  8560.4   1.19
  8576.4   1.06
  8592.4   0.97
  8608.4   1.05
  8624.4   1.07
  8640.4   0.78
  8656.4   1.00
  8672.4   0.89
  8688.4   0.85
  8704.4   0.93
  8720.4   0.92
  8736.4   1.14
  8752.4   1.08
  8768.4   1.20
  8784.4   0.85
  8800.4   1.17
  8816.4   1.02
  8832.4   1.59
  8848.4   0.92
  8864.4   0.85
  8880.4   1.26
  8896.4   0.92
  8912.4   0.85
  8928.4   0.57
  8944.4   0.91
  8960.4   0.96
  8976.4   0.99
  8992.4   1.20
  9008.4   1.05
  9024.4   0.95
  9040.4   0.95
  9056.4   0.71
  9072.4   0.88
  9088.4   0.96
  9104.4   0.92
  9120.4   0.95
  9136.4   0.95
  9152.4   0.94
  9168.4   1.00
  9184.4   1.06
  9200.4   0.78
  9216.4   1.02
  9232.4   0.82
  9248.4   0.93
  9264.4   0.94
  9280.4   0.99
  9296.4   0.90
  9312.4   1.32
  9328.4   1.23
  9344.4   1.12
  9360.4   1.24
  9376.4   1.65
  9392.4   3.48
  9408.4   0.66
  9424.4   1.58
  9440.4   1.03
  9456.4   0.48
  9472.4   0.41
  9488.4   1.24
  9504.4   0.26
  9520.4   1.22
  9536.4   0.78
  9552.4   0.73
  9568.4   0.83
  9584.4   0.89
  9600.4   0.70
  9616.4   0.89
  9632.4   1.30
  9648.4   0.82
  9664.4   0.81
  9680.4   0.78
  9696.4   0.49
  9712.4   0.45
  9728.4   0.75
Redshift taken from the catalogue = 0.43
